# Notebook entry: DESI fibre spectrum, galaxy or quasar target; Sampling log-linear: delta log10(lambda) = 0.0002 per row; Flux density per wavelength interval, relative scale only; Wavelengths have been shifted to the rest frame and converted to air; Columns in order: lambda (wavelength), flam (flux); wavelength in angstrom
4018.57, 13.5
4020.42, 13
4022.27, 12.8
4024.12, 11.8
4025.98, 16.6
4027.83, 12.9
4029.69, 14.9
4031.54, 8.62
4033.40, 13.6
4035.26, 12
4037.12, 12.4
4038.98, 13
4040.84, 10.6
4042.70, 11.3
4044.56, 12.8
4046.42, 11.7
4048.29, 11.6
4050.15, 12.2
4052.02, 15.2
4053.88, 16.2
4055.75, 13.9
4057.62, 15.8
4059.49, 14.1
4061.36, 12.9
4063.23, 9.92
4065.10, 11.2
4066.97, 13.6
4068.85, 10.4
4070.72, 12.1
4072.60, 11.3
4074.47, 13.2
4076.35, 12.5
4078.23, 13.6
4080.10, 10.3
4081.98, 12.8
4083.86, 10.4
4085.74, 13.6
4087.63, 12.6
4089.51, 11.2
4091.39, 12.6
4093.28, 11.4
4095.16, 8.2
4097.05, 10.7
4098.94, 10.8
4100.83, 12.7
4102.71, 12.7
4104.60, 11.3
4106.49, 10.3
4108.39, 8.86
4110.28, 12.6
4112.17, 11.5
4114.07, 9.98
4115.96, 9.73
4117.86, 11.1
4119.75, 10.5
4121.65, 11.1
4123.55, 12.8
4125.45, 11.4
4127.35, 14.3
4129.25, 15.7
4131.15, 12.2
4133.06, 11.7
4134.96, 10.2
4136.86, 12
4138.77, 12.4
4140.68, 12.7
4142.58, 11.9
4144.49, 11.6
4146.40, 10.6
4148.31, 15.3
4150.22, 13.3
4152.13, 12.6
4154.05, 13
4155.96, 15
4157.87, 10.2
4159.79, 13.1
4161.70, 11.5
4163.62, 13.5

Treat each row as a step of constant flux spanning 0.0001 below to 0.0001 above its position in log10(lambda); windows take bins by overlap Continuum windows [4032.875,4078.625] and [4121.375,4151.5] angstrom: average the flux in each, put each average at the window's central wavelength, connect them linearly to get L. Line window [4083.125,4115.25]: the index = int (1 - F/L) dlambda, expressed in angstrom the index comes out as 3.4 angstrom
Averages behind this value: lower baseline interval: 12.7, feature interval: 11.3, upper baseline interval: 12.5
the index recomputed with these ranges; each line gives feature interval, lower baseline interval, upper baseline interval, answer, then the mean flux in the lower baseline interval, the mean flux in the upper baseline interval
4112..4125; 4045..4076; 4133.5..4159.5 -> 1.6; 12.8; 12.4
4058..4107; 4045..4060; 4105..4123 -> 1.7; 13.8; 10.7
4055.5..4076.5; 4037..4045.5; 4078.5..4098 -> -1.5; 12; 11.5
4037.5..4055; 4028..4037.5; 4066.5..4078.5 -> -0.6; 12.3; 12.3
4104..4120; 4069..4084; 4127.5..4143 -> 2.1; 12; 12.5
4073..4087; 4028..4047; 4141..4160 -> 0.0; 12.1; 12.6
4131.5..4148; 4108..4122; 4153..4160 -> 0.2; 10.7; 12.8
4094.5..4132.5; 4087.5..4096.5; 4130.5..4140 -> -0.2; 11.1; 11.7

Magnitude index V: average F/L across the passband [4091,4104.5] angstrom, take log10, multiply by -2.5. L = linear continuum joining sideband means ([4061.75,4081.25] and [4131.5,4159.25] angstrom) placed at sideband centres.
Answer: 0.07 mag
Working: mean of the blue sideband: 11.9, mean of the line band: 11.2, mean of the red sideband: 12.3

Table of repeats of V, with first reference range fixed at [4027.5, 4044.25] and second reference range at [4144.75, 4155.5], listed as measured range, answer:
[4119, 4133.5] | 0.024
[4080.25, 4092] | 0.039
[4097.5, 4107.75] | 0.107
